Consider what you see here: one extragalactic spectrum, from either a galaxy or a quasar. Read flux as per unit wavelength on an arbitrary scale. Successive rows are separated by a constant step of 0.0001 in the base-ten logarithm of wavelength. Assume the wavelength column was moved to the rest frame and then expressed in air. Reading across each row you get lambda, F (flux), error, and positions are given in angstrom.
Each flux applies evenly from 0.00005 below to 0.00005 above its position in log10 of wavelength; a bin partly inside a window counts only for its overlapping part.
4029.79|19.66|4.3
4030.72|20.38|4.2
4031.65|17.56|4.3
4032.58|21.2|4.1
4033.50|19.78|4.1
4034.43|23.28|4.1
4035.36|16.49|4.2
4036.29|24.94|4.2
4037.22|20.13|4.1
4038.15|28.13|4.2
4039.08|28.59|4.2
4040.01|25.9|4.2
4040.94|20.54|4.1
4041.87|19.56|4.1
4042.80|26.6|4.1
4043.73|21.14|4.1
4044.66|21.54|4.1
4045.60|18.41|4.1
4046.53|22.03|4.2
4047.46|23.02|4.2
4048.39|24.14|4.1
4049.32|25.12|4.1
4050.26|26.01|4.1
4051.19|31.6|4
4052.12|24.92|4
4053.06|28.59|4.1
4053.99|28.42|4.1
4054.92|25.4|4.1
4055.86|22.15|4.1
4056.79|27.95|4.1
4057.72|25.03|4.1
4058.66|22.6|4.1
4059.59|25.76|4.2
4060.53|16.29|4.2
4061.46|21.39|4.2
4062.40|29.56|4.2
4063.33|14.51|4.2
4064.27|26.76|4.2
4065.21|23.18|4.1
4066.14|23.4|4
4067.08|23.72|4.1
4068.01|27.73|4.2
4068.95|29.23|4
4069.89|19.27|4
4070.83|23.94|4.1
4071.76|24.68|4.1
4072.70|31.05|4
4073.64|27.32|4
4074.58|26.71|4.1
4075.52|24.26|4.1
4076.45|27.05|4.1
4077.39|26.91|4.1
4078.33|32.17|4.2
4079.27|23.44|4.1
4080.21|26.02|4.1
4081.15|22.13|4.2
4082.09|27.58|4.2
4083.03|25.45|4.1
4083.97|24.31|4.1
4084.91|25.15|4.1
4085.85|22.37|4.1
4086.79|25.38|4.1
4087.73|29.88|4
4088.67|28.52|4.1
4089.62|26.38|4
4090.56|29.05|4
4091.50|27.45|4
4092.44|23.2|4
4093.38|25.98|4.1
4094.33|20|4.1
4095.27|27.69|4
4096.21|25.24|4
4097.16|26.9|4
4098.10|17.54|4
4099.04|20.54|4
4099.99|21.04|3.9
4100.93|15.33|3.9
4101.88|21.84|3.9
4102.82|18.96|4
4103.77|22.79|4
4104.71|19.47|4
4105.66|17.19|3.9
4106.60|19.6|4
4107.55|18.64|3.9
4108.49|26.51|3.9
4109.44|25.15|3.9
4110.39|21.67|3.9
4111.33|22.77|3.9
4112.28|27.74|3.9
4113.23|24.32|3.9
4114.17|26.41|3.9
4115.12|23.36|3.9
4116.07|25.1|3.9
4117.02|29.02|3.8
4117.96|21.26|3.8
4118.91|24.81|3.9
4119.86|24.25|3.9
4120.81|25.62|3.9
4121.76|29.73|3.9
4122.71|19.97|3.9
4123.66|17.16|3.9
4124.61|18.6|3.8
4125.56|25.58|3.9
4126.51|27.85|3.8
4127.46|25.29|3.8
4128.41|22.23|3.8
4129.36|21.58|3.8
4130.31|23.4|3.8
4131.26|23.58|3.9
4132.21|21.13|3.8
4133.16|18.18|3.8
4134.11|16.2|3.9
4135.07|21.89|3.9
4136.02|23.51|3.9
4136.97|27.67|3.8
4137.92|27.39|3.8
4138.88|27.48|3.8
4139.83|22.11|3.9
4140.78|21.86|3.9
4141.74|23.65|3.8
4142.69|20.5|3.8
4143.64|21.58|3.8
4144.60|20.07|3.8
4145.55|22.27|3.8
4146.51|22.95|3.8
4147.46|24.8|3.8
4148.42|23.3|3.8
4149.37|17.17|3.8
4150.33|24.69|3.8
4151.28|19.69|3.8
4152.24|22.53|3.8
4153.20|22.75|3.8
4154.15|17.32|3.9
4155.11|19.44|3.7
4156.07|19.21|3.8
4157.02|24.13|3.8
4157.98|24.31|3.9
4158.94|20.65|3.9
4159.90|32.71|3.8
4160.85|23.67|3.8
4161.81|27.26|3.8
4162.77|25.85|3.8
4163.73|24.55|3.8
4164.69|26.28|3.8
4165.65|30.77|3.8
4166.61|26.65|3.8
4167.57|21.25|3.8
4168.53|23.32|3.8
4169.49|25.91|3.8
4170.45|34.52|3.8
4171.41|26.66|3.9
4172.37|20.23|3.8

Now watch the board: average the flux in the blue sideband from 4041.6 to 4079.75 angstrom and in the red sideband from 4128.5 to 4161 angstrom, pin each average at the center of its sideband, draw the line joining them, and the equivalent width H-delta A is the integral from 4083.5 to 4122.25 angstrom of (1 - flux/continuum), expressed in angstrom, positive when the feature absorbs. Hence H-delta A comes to -0.46 angstrom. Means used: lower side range 24.7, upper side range 22.4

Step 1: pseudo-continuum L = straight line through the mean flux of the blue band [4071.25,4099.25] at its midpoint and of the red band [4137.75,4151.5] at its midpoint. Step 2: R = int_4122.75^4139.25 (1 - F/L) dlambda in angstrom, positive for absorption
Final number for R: 0.4 angstrom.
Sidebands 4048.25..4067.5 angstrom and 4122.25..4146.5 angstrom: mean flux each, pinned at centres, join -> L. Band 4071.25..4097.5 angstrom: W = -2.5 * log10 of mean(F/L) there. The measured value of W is -0.100 mag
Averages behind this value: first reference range 24.6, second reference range 22.4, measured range 26.1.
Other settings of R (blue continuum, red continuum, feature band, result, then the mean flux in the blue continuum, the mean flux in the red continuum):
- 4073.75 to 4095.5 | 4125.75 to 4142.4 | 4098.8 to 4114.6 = 1.9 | 26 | 23.3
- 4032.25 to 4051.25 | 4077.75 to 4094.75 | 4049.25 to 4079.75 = -1.1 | 23.1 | 25.8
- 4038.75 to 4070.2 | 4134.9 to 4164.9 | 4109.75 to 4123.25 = -0.7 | 24.1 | 23.2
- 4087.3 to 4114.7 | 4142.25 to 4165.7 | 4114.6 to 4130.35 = -0.4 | 23.4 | 23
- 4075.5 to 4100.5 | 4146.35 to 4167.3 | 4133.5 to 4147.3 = 0.7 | 25.3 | 23.7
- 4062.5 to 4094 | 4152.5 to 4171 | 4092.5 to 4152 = 5.7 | 25.6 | 24.7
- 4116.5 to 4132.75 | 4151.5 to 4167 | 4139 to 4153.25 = 1.1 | 23.6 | 24.2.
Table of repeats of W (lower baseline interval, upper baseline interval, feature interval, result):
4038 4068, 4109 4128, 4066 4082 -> -0.075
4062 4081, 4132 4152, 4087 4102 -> 0.011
